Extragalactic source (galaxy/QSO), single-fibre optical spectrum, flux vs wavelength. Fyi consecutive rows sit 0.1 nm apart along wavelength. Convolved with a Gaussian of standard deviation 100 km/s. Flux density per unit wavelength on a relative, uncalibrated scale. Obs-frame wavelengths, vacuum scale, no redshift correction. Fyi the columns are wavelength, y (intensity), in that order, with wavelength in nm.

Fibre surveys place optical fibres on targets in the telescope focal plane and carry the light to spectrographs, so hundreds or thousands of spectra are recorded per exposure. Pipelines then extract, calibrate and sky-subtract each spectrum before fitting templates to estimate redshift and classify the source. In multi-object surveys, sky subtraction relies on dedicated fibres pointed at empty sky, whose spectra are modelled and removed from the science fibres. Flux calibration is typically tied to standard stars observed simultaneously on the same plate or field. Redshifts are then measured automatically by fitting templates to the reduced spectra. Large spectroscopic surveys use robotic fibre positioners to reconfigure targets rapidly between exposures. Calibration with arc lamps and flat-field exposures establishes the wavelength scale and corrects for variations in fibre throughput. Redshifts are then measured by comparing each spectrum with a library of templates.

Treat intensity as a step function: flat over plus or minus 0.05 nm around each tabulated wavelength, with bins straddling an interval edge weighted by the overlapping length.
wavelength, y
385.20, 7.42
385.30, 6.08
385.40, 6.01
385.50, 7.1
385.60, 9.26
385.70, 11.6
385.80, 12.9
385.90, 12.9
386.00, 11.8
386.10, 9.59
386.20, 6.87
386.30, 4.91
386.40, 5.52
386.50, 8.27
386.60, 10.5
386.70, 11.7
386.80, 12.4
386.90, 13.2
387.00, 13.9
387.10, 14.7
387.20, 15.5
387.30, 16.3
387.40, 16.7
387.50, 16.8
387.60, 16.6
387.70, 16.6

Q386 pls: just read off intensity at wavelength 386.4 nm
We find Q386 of 5.52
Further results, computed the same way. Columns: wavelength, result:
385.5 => 7.1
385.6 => 9.26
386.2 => 6.87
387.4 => 16.7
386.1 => 9.59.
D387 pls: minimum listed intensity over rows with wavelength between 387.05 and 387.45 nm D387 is 14.7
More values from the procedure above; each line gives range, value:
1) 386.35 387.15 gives 5.52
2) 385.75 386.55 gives 4.91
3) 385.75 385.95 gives 12.9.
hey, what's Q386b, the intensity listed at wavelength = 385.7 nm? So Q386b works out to 11.6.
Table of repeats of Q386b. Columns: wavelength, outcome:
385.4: 6.01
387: 13.9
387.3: 16.3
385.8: 12.9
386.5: 8.27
